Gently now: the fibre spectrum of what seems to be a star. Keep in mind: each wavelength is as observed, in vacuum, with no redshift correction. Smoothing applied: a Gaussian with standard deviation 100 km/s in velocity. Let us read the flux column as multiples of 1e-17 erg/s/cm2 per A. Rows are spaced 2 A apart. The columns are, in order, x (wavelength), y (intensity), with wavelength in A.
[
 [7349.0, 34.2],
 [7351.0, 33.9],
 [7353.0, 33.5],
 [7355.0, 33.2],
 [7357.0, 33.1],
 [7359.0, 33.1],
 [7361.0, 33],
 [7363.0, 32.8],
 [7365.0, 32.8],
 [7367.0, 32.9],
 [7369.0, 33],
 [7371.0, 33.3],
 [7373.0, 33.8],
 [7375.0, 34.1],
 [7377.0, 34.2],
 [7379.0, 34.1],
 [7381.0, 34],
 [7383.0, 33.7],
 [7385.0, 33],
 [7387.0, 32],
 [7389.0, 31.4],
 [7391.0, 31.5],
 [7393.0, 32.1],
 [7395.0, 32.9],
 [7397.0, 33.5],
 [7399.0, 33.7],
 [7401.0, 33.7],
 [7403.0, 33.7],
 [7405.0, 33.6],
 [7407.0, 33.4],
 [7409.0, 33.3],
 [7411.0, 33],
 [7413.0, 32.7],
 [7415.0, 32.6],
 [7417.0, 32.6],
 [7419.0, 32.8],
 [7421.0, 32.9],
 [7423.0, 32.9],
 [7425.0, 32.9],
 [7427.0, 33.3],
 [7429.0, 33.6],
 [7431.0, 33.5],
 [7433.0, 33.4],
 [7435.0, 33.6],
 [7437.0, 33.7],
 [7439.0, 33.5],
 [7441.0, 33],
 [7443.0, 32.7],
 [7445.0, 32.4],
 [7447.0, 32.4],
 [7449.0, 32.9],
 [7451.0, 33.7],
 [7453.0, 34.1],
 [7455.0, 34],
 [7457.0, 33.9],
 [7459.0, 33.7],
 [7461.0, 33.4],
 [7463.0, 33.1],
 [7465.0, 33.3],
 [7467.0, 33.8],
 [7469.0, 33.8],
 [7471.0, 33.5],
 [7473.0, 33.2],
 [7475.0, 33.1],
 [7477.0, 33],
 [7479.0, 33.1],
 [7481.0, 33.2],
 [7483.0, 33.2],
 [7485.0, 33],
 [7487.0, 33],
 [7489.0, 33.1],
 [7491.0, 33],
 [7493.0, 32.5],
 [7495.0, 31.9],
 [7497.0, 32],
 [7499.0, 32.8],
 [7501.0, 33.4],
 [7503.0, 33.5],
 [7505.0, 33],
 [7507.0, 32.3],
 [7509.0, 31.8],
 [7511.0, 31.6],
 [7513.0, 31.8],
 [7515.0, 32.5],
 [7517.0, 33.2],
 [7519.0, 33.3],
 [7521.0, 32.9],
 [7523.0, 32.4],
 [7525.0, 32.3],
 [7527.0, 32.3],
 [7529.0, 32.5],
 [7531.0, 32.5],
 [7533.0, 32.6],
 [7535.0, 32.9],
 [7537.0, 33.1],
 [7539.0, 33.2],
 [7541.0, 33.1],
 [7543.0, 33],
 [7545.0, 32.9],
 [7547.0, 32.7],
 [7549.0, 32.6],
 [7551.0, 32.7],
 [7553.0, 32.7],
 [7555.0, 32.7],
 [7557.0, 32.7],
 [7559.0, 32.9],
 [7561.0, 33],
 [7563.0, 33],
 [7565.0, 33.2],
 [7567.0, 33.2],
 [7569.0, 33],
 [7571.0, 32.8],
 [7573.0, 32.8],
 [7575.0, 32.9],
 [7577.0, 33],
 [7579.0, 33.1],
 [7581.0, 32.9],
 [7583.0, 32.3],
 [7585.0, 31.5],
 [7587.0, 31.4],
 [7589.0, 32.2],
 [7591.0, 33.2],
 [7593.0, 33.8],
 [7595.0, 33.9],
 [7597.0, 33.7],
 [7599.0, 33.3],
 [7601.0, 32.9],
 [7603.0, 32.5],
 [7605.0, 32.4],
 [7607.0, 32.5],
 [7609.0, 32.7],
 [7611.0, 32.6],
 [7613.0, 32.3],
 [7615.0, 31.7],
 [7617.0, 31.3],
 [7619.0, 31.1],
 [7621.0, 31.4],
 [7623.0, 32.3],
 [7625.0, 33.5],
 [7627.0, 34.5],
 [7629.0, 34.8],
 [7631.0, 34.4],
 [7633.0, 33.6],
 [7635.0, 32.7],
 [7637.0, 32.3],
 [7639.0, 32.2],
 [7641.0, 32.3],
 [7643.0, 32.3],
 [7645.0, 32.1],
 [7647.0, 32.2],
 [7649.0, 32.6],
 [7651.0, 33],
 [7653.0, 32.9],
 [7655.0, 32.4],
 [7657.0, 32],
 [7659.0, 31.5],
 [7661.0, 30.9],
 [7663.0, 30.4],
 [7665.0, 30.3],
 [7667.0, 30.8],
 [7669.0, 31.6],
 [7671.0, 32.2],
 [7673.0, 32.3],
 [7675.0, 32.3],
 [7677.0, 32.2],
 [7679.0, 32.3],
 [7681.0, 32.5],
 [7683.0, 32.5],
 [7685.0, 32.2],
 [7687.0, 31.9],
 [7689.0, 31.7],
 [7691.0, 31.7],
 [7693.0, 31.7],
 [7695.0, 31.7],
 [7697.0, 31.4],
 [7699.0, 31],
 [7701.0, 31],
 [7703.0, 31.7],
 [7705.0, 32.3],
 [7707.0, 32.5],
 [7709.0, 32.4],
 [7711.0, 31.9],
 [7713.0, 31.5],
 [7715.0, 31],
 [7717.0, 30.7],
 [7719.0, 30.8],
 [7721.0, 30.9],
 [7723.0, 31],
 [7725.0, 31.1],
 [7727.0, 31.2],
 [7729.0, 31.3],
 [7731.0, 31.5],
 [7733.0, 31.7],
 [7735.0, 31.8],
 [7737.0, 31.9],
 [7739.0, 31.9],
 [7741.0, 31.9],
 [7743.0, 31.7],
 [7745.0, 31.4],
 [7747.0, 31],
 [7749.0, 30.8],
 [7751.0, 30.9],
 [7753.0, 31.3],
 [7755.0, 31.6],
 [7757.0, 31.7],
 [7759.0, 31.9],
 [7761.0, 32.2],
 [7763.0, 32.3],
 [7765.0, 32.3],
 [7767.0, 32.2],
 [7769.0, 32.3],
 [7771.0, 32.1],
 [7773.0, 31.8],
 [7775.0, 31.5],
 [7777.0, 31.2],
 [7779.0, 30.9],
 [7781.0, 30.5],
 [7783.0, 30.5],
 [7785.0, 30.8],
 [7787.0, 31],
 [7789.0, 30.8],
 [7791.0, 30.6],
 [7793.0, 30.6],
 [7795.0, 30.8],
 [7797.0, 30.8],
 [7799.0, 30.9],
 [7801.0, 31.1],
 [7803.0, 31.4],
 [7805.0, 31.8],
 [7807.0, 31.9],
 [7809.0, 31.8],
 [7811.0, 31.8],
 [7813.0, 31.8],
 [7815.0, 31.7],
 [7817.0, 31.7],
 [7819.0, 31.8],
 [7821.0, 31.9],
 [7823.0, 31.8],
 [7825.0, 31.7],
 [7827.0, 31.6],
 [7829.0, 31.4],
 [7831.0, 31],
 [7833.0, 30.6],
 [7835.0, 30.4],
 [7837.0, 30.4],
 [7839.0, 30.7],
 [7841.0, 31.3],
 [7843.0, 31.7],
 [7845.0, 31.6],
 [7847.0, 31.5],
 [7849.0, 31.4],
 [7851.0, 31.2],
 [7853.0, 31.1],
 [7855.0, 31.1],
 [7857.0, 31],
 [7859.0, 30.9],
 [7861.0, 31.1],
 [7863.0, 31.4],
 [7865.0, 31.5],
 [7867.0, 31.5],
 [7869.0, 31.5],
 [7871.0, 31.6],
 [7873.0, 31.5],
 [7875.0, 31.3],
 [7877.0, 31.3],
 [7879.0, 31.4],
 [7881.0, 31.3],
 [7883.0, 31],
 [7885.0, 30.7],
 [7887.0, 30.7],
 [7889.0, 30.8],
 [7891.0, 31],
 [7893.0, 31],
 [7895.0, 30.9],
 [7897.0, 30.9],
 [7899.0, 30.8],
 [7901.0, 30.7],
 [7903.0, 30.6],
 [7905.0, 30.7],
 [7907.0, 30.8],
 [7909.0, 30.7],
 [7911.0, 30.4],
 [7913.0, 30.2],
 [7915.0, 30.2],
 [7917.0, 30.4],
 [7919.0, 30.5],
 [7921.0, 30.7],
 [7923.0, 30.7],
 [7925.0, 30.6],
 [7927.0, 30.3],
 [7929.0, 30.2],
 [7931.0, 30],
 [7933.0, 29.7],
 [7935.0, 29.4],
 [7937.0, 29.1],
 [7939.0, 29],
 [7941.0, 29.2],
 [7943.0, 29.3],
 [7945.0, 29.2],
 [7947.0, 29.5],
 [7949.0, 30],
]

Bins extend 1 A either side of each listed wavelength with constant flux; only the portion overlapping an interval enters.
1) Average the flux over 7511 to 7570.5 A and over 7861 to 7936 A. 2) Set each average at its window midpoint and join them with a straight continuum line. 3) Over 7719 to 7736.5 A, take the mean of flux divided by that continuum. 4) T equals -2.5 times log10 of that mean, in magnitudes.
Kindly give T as 0.01 mag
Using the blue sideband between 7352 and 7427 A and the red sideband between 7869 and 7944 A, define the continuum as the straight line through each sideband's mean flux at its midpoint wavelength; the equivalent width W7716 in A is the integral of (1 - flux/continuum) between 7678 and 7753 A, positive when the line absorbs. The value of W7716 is -0.2 A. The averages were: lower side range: 33.1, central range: 31.6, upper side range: 30.5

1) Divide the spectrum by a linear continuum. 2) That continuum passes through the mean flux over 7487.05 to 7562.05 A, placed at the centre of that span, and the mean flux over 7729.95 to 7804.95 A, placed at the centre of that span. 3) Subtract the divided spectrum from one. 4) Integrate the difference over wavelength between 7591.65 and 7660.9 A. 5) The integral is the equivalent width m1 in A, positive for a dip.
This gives -1.1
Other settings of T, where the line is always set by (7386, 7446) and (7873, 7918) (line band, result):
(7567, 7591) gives -0.01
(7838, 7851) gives -0.01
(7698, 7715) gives 0.00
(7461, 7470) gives -0.02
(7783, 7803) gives 0.02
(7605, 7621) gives 0.00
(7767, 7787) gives 0.00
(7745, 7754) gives 0.02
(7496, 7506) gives -0.01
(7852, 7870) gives -0.01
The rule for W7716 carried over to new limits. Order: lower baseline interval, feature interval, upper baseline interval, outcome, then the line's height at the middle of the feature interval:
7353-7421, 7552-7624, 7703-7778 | -0.84 A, 32.3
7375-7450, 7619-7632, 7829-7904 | -0.46 A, 32.2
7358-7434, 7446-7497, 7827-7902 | -0.63 A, 32.8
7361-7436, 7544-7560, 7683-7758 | -0.18 A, 32.4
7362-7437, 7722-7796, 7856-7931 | 0.21 A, 31.5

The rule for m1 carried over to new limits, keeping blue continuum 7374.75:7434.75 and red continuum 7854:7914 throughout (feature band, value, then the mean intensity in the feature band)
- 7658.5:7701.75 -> 0.36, 31.6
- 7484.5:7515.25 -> 0.13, 32.6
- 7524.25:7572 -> -0.48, 32.8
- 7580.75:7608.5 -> -0.39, 32.7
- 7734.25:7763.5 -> 0.00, 31.6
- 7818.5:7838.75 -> 0.02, 31.2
